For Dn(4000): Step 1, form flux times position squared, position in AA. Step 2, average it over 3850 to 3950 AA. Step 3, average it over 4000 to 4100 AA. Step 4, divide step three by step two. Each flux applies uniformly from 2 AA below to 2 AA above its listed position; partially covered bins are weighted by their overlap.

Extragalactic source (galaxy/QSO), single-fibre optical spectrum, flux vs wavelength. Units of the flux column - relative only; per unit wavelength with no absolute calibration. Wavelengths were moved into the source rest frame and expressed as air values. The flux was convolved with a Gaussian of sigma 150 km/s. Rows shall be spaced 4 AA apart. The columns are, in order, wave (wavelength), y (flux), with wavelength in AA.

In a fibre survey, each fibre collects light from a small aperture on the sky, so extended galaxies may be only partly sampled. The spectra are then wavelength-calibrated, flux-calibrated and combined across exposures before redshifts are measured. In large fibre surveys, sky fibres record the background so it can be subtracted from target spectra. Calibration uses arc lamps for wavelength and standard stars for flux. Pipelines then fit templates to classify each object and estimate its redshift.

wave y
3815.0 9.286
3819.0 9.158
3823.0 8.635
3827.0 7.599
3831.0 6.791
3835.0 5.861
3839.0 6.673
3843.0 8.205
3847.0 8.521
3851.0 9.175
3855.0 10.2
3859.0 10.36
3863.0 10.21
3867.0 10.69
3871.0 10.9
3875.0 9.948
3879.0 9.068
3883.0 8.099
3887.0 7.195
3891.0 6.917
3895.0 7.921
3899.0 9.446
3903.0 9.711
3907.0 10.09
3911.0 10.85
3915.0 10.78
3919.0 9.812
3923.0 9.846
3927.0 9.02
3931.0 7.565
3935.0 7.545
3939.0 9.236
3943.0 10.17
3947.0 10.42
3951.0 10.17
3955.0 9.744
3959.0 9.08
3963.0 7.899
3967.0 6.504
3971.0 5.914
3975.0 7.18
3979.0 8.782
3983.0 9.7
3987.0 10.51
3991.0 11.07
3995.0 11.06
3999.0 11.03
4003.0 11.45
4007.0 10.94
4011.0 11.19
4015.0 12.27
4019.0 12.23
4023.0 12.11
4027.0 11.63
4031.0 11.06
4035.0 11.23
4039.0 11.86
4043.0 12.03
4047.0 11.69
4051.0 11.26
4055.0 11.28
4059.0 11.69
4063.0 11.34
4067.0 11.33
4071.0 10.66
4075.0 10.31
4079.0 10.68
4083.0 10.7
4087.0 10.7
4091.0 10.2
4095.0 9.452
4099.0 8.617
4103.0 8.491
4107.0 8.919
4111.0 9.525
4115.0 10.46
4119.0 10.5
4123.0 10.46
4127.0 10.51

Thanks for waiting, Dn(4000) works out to 1.28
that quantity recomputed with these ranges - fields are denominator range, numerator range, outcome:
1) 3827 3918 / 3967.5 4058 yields 1.29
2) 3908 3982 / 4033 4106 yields 1.28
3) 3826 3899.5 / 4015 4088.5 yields 1.45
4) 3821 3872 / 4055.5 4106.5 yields 1.33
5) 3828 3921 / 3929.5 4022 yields 1.13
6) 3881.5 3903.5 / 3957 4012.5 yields 1.22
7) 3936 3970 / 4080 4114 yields 1.15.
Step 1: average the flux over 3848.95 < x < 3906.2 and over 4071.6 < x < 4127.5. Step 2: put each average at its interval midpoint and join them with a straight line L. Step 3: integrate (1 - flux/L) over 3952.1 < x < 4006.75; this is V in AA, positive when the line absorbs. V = 1.8 AA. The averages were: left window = 9.29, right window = 9.97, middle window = 9.3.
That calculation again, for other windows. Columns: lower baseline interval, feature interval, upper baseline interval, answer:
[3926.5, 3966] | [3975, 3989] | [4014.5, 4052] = 1.2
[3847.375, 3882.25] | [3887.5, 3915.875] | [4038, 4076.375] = 2.8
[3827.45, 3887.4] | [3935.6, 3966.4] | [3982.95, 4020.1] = 3.1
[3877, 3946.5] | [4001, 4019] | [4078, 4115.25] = -4.1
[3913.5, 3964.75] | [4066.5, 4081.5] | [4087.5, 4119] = -1.9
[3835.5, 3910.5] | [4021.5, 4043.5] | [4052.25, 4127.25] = -3.6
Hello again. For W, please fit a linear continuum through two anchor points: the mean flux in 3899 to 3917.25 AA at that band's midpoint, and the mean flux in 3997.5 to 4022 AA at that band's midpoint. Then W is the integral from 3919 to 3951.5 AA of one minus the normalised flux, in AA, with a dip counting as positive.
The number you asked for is 4.18 AA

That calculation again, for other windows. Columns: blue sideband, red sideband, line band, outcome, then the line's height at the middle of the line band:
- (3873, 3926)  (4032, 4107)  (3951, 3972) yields 3.45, 9.75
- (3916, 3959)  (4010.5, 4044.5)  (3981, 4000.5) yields 0.22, 10.8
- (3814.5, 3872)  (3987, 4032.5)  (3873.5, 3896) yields 3.00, 9.43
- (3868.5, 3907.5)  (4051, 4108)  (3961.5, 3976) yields 4.12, 9.52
